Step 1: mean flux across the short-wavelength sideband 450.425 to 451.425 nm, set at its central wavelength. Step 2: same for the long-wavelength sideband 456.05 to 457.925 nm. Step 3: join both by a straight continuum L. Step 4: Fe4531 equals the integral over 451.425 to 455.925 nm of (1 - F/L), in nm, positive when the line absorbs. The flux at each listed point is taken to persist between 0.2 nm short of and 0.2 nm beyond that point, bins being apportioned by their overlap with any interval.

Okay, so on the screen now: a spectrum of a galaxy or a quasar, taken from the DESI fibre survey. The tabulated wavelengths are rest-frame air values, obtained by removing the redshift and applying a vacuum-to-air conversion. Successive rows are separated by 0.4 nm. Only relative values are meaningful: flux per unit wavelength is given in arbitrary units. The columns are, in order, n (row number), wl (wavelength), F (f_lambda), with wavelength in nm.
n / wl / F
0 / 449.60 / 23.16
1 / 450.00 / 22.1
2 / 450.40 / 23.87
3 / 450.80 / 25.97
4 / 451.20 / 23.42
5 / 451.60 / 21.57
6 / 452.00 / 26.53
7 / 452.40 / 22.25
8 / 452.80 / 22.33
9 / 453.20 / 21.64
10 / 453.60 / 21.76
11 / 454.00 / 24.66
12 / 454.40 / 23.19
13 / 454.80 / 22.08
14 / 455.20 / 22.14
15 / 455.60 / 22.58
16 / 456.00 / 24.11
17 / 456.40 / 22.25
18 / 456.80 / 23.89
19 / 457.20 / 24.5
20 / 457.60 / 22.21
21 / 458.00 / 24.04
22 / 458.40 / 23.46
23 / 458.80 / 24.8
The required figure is 0.21 nm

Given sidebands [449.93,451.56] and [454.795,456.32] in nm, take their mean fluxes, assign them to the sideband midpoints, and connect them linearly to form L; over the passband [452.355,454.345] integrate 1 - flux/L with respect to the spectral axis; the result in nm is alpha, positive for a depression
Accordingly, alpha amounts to 0.05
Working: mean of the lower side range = 23.8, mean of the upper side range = 22.8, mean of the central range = 22.6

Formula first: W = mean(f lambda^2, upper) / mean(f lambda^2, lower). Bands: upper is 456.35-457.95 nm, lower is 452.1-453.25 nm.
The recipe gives 1.06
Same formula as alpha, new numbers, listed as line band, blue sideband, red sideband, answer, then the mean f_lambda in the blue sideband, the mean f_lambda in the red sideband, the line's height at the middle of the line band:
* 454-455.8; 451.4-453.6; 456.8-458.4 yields 0.032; 22.8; 23.6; 23.2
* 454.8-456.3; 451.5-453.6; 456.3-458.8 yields 0.031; 22.8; 23.5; 23.3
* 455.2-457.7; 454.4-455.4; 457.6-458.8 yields -0.028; 22.3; 23.7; 23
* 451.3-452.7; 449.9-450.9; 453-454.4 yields 0.001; 24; 22.8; 23.4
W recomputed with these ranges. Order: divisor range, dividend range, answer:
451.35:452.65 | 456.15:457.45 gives 1.03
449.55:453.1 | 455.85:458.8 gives 1.03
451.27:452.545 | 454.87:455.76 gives 0.96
